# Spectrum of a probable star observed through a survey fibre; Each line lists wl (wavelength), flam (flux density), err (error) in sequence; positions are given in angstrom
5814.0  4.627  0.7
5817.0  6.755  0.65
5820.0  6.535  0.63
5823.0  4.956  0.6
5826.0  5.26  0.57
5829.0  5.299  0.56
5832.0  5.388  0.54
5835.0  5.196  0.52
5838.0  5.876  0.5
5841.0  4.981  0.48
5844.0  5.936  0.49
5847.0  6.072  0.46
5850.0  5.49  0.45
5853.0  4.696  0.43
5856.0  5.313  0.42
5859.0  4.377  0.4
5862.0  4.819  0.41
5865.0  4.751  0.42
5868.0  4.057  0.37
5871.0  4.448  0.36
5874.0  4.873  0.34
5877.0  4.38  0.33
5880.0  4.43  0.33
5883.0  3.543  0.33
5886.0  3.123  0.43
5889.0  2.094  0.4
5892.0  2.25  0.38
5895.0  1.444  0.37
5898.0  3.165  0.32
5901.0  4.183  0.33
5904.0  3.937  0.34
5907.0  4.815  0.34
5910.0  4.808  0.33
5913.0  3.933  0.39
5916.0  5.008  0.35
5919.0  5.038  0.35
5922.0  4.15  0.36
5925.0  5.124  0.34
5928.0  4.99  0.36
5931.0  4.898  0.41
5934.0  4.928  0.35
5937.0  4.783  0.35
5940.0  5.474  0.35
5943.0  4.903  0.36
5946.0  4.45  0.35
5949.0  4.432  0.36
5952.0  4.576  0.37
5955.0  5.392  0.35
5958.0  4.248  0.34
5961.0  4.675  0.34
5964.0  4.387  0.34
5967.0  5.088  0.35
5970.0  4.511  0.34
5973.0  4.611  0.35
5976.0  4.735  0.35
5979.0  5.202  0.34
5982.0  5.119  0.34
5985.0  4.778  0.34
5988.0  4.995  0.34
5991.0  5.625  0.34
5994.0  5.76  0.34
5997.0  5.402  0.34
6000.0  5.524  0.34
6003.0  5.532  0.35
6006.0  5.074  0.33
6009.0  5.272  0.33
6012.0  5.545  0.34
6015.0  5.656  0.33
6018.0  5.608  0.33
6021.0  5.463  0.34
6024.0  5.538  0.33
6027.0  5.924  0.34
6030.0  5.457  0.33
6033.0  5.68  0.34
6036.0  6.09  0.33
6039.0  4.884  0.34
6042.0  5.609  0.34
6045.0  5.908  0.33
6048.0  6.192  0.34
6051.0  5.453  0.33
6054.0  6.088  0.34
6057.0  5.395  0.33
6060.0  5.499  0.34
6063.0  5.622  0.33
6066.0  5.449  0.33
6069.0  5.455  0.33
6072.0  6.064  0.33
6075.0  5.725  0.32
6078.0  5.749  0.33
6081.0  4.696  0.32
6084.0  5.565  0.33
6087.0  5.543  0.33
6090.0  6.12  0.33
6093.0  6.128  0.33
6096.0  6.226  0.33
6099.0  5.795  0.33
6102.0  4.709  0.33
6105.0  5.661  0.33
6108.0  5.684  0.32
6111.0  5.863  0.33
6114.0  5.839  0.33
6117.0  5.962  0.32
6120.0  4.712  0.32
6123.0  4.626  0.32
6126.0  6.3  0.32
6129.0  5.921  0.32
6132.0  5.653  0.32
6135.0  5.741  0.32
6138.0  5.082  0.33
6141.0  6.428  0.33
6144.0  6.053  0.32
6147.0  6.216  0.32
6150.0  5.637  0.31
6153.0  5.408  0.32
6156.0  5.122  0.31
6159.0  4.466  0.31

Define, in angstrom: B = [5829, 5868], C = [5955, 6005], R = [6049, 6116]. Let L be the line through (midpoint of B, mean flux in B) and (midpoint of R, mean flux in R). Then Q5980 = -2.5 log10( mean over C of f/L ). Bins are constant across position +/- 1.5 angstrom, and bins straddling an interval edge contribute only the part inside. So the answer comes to 0.090 mag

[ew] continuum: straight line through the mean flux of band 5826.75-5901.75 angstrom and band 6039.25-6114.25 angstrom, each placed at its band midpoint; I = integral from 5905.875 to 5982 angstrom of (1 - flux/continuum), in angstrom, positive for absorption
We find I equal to 1.7 angstrom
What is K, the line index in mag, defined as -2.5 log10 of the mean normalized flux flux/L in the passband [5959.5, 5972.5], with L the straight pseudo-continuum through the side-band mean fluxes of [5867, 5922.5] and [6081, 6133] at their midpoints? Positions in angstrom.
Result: -0.05 mag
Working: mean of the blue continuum 3.87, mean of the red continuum 5.64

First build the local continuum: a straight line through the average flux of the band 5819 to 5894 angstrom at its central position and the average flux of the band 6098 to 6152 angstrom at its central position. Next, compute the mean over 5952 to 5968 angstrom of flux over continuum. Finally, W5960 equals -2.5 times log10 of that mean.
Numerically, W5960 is 0.07 mag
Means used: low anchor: 4.69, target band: 4.73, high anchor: 5.66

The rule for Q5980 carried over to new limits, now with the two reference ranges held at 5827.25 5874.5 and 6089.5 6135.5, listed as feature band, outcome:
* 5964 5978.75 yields 0.13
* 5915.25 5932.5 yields 0.09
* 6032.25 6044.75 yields -0.02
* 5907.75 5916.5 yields 0.15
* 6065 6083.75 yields 0.01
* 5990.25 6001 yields -0.03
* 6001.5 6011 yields 0.03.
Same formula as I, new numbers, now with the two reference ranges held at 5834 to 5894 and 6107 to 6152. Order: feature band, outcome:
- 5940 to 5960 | 0.7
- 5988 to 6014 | -1.6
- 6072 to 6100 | -1.2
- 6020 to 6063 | -2.8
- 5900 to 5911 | 0.6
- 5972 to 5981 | 0.2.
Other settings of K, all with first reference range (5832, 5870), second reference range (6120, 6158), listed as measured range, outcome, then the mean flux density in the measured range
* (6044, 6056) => -0.08 mag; 5.89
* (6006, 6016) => 0.00 mag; 5.42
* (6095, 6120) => -0.01 mag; 5.65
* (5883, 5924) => 0.37 mag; 3.7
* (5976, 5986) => 0.07 mag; 5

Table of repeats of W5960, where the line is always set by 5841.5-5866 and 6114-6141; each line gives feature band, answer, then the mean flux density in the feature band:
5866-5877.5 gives 0.17 mag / 4.46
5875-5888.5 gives 0.35 mag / 3.77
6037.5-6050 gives -0.04 mag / 5.64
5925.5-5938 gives 0.08 mag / 4.92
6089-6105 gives -0.05 mag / 5.77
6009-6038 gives -0.04 mag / 5.63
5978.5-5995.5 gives 0.02 mag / 5.25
